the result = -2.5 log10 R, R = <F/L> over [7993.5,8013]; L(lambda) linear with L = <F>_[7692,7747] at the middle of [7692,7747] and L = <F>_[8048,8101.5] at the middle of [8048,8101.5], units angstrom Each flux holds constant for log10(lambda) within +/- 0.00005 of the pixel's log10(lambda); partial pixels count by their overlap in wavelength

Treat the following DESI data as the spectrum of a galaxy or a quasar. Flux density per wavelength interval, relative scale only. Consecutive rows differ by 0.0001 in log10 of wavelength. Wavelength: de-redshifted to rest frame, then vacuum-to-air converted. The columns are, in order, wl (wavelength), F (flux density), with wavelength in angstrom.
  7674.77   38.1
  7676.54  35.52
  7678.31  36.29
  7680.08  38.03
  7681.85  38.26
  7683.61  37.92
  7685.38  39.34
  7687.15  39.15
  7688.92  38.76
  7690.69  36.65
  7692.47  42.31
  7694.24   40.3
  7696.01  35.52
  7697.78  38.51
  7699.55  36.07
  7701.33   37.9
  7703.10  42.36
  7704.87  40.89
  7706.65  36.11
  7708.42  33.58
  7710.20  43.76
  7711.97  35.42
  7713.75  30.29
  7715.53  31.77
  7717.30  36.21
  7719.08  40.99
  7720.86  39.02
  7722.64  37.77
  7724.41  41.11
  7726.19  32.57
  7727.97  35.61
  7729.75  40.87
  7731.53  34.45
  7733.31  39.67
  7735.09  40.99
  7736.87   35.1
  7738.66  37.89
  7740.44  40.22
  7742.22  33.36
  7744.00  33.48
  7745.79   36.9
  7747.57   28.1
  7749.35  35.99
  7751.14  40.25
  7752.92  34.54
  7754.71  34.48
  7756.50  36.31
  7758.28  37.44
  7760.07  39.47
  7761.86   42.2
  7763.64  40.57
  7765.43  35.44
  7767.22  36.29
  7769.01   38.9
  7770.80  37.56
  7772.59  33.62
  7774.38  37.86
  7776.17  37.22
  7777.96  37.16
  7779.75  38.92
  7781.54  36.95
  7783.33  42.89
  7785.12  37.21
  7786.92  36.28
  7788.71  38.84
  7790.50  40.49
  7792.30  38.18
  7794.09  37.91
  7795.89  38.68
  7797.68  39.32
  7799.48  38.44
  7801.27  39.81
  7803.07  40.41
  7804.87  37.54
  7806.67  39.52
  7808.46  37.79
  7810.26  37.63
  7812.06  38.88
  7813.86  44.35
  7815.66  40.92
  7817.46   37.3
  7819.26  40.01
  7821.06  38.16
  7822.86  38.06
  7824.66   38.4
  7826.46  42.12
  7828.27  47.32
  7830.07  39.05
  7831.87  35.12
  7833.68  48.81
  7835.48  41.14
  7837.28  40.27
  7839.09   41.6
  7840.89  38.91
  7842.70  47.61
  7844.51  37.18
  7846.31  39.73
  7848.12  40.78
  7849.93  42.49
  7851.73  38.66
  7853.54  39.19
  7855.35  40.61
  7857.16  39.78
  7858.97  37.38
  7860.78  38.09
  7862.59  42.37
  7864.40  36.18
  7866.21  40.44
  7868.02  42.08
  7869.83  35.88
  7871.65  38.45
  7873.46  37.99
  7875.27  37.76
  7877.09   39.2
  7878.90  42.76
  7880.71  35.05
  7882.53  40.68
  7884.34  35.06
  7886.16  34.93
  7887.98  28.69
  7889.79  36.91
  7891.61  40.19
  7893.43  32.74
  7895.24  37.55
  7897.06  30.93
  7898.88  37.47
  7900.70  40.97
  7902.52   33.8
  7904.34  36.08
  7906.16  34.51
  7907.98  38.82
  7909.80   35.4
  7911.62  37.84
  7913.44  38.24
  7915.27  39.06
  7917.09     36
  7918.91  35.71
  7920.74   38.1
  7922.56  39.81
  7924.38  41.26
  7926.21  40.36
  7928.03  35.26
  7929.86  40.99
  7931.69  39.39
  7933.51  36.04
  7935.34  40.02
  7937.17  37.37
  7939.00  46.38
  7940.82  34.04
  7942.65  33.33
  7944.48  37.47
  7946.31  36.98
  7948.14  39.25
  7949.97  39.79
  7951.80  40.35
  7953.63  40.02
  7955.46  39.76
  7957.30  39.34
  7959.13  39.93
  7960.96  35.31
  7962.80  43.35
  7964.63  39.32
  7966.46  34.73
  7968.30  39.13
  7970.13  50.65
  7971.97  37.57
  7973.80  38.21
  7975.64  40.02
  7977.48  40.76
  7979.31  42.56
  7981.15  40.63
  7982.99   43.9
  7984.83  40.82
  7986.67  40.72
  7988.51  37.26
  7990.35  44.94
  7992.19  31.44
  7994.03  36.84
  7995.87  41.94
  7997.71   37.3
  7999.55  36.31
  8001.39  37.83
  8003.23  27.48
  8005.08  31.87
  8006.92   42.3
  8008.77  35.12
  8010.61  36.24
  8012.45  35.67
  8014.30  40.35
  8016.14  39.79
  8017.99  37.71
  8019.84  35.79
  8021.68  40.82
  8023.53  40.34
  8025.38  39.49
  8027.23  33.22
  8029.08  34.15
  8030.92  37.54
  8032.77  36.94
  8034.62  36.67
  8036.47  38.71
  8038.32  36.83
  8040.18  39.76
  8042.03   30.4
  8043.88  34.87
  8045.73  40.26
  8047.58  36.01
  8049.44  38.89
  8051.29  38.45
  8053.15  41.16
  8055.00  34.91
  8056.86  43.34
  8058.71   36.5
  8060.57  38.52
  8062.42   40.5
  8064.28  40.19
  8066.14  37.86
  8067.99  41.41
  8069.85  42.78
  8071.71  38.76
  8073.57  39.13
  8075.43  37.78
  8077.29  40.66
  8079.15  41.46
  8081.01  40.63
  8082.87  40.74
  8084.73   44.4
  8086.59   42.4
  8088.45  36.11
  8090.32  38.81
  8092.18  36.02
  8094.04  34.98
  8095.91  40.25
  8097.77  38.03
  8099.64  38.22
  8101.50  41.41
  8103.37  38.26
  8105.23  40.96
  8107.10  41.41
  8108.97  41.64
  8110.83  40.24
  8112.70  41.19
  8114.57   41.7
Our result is 0.08 mag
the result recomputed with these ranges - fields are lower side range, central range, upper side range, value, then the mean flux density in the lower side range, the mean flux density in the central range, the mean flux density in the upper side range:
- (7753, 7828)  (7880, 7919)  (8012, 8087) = 0.07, 38.6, 36.2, 38.7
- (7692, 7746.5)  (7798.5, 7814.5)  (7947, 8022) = -0.04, 37.4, 39.3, 38.8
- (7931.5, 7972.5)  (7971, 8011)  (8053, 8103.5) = 0.03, 39.1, 38.3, 39.5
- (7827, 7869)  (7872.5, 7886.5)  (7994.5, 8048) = 0.05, 40.6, 38.1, 37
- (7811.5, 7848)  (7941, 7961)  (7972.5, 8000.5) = 0.04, 40.8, 38.3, 39.6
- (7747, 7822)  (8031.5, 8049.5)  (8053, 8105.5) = 0.07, 38.1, 36.8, 39.5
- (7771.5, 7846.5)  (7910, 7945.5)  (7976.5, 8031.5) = 0.01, 39.5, 38.2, 38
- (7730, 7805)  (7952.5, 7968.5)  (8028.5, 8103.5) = -0.02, 37.6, 39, 38.7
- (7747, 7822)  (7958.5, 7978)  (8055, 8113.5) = -0.02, 38.1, 39.9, 39.7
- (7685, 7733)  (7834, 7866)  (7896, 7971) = -0.06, 37.7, 40.3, 38.3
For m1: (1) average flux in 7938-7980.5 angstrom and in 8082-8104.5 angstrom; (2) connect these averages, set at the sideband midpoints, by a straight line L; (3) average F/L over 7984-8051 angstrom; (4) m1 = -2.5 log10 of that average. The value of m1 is 0.06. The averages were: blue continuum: 39.5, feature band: 37.3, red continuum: 39.2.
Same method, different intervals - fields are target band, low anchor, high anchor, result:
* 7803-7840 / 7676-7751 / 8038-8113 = -0.07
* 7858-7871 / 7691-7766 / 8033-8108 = -0.03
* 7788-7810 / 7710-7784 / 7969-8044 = -0.05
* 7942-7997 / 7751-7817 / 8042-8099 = -0.02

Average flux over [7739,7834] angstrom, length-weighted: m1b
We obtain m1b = 38.3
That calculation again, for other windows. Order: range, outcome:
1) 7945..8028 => 38.7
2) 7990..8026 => 37.3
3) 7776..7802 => 38.6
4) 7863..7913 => 37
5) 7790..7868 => 39.9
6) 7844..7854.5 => 39.8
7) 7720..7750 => 36.7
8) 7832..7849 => 41.5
